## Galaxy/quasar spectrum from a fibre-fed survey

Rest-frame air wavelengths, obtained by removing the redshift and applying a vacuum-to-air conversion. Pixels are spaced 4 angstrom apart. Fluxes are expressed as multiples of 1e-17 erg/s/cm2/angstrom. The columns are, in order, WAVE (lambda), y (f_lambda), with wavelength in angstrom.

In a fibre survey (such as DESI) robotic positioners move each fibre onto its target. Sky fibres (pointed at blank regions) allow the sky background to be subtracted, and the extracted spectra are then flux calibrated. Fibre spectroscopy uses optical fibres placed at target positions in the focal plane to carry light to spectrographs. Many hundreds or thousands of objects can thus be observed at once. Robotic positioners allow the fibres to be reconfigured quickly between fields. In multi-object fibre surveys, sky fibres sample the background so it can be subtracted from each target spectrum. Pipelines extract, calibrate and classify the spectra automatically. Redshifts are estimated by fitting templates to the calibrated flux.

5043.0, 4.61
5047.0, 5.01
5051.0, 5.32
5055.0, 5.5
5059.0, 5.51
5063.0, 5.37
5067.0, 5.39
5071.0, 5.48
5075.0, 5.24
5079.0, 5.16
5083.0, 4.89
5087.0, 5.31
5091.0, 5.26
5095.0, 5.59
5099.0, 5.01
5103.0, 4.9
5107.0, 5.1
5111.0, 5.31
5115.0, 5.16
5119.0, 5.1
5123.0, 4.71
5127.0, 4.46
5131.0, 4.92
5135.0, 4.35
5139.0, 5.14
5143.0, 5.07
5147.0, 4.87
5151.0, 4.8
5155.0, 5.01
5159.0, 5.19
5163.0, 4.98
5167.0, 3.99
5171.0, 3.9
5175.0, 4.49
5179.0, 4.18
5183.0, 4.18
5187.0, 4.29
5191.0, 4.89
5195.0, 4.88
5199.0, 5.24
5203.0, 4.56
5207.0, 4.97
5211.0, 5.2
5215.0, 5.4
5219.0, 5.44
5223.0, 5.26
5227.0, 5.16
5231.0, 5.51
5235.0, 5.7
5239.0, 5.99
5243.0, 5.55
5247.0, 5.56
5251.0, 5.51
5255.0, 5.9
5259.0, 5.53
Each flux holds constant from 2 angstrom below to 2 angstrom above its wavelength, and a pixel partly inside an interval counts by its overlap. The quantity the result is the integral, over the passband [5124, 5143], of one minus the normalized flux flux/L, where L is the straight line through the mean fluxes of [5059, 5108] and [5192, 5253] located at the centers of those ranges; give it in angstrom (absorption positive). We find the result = 1.9 angstrom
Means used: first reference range 5.24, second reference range 5.32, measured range 4.75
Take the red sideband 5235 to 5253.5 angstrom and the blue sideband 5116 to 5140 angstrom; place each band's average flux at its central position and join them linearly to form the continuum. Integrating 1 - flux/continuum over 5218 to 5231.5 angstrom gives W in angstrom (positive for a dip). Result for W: 0.5 angstrom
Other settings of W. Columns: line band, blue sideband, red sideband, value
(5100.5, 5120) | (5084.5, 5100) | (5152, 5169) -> 0.2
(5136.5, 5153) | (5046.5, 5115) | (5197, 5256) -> 1.1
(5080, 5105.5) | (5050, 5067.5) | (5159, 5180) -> -0.2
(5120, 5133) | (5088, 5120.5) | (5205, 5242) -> 1.2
